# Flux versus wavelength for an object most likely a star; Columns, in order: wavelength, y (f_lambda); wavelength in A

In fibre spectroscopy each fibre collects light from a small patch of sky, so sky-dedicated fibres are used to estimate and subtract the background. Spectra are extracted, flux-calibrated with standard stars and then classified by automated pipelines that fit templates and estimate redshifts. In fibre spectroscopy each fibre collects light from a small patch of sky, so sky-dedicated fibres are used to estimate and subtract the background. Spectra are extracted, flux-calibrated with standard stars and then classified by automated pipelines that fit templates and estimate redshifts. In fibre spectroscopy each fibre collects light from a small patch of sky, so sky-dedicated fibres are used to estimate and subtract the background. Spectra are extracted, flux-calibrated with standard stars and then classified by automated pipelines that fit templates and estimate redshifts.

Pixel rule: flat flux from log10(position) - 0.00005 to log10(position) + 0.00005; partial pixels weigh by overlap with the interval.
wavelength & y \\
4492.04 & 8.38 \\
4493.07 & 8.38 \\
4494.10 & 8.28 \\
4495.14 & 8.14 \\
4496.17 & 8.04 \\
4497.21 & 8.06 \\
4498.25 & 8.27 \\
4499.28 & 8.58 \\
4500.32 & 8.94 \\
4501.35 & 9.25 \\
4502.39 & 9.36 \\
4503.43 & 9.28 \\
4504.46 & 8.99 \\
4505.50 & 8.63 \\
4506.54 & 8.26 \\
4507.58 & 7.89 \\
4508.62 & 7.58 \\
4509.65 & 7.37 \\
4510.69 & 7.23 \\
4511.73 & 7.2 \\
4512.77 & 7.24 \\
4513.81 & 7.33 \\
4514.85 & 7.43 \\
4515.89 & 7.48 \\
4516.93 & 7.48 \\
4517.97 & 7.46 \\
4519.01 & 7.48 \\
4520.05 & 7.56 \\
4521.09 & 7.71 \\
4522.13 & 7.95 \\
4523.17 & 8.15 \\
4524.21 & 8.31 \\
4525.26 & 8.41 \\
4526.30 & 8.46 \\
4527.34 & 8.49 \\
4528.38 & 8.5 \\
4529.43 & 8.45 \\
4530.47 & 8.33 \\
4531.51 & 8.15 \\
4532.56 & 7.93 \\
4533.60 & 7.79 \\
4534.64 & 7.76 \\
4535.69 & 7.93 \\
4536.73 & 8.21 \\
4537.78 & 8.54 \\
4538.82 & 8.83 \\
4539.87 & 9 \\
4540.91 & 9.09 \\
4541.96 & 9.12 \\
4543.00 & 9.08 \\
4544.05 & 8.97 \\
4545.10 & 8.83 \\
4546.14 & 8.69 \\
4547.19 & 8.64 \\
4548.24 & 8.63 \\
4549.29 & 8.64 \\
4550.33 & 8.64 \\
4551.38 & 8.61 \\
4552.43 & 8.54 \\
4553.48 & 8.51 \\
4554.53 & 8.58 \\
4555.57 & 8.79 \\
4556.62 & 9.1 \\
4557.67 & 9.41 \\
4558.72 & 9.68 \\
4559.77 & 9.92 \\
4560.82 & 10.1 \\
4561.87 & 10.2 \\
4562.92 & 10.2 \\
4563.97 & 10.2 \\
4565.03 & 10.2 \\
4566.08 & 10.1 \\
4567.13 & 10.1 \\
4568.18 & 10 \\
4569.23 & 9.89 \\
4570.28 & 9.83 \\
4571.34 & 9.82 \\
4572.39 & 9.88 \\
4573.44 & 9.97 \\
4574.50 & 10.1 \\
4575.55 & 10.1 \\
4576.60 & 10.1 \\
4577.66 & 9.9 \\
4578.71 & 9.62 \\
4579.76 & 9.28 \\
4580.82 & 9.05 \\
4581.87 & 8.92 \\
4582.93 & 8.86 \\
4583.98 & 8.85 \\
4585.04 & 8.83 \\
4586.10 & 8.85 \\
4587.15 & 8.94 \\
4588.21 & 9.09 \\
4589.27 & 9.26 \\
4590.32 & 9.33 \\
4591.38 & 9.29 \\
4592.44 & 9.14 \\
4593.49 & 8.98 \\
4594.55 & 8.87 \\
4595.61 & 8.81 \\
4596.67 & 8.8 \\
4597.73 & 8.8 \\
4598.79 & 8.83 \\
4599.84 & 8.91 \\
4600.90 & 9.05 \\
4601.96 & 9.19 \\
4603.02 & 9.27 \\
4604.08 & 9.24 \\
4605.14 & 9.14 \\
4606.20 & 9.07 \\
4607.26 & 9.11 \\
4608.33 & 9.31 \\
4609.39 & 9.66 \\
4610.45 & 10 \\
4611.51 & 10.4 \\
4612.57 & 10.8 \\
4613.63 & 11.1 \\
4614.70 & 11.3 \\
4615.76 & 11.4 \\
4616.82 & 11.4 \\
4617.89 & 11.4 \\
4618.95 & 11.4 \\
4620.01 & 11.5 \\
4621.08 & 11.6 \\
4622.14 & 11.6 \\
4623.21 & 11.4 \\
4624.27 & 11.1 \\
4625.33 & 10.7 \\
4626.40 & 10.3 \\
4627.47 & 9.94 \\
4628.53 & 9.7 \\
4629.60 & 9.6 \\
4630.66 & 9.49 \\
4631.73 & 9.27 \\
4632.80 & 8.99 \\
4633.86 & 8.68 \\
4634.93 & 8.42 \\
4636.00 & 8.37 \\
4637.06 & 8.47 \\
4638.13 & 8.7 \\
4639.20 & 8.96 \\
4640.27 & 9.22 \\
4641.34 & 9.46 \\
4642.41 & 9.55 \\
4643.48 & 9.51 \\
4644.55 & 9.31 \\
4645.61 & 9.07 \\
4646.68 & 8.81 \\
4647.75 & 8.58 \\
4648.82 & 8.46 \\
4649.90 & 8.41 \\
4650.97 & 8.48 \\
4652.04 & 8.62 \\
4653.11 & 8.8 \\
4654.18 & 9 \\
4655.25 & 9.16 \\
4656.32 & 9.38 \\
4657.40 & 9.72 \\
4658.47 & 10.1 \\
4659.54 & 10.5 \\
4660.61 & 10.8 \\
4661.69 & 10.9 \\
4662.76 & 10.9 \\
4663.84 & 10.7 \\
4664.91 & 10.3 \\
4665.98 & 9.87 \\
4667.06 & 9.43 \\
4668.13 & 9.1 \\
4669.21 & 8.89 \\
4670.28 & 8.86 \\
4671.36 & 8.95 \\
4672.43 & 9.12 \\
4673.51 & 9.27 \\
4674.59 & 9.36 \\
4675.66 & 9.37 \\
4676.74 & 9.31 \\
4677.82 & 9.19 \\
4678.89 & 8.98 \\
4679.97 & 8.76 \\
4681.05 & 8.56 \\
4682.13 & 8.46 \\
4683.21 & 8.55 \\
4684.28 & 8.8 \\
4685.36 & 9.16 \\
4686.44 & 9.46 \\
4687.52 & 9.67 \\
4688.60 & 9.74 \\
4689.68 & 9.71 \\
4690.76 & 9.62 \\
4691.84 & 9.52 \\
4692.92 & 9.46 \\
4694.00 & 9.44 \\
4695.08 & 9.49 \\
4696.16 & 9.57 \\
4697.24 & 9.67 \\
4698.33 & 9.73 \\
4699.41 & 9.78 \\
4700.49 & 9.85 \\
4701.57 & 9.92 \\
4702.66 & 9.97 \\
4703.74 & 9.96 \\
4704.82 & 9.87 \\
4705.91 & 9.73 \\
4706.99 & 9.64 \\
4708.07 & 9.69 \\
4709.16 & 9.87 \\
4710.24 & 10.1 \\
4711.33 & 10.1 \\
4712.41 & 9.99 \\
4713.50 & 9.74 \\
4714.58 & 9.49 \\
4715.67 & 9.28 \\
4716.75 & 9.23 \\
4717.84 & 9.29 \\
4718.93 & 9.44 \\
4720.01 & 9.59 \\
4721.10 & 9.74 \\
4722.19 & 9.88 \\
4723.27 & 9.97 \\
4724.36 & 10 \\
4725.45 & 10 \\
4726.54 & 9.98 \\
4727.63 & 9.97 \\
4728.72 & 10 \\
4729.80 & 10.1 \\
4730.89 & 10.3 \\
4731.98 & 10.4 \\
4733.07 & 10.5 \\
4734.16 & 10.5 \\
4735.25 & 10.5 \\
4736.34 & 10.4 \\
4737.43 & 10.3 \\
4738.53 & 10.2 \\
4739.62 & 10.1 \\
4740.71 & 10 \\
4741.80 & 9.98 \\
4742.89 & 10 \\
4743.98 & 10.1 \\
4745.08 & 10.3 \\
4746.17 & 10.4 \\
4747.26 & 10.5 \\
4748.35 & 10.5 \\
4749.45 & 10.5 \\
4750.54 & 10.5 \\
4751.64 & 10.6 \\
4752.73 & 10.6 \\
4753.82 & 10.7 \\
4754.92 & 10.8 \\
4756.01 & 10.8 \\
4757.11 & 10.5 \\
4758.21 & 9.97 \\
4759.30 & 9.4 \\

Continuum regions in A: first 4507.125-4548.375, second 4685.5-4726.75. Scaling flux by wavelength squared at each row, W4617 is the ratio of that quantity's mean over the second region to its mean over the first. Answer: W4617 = 1.3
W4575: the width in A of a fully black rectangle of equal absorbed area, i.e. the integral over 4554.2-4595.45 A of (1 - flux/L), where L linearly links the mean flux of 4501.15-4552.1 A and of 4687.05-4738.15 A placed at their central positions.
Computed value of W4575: -4.1 A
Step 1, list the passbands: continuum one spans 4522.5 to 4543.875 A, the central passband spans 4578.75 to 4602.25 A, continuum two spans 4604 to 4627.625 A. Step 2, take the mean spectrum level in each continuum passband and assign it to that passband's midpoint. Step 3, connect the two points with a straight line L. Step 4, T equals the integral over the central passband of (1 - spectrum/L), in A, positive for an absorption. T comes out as 2.2 A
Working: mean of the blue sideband 8.43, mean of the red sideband 10.6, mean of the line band 9.01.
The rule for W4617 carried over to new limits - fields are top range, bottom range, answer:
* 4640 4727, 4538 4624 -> 1.04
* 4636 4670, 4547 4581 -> 1.02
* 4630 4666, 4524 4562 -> 1.12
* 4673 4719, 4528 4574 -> 1.11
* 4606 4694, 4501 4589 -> 1.15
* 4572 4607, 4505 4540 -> 1.19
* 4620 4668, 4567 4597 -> 1.05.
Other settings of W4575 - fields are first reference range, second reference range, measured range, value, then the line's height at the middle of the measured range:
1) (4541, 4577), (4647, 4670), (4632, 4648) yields 0.92 A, 9.5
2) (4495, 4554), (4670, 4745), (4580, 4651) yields -4.47 A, 8.97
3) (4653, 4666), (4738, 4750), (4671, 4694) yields 2.07 A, 10.1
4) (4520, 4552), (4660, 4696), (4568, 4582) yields -1.68 A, 8.72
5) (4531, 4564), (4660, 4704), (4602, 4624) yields -3.11 A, 9.18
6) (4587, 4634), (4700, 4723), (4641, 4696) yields 2.50 A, 9.79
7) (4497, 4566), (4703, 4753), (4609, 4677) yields -2.84 A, 9.38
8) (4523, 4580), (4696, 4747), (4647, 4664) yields 0.22 A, 9.62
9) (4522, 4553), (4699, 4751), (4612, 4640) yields -3.05 A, 9.21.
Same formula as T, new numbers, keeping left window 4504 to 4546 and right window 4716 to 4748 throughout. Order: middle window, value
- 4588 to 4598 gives -0.3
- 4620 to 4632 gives -1.9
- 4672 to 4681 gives 0.4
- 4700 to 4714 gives -0.1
